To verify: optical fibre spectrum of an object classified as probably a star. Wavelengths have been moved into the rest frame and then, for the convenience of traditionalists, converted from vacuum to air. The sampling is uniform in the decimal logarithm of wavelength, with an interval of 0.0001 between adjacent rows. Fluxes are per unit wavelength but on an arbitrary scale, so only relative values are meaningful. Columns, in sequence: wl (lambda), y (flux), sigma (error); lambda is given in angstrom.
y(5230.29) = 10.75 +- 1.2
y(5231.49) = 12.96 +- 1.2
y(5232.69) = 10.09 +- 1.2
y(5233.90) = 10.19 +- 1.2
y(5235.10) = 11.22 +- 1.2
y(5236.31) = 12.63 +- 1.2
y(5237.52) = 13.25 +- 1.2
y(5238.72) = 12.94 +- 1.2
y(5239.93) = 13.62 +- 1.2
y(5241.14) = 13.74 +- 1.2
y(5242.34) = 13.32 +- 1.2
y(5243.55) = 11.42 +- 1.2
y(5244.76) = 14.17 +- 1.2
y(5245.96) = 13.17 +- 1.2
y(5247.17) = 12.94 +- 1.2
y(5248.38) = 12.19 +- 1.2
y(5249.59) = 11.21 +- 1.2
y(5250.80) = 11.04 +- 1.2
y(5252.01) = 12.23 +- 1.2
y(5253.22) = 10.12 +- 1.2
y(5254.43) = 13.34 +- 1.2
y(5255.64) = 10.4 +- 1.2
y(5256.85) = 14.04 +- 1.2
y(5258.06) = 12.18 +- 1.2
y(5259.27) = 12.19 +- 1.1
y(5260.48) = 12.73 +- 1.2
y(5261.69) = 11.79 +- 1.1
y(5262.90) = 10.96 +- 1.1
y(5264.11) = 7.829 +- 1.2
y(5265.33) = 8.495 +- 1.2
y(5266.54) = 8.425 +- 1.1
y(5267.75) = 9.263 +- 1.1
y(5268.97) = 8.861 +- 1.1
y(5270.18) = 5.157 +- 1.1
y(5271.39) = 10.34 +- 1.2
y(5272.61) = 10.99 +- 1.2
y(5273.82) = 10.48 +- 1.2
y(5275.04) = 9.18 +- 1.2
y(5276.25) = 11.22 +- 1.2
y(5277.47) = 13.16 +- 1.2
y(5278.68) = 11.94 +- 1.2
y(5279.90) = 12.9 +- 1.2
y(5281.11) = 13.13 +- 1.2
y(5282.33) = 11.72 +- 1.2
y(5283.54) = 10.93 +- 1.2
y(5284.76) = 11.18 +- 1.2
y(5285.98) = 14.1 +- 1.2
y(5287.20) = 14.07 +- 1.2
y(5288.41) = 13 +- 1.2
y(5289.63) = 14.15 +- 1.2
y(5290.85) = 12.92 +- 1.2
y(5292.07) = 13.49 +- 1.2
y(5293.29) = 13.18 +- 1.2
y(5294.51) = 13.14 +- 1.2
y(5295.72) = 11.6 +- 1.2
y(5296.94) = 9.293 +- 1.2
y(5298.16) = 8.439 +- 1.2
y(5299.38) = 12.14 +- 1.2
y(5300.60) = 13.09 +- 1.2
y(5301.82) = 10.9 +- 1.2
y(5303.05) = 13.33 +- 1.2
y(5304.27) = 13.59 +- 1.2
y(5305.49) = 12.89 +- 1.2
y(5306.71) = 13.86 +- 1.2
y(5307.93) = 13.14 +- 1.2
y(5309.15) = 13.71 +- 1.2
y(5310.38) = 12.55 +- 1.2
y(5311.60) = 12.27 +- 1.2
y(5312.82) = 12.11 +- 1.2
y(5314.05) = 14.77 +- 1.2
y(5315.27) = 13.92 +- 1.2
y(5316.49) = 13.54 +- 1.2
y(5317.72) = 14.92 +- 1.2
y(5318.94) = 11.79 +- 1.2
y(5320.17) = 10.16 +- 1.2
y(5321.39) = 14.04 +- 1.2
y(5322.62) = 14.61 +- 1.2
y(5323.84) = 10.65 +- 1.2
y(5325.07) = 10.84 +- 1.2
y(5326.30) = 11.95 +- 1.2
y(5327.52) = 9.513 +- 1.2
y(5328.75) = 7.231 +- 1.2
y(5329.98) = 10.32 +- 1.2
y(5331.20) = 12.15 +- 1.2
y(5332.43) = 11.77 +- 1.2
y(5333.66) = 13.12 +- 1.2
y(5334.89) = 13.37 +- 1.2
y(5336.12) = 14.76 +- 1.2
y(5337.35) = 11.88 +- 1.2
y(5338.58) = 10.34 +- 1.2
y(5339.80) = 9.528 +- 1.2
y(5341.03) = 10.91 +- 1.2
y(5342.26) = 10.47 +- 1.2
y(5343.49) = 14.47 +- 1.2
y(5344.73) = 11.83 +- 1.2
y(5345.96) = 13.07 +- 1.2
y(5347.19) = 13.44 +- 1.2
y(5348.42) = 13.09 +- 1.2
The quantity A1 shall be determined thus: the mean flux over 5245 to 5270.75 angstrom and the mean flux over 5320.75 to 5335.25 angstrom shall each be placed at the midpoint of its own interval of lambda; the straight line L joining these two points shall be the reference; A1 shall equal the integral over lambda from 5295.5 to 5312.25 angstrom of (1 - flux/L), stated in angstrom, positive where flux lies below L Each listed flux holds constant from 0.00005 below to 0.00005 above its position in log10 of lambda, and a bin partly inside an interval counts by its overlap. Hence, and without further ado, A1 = -1.2 angstrom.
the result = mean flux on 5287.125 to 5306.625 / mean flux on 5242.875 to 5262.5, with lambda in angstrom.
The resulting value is 1.02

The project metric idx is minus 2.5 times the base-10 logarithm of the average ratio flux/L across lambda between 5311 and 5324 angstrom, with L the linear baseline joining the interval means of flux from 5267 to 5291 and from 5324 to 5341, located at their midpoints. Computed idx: -0.16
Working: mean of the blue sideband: 11.4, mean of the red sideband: 11.3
